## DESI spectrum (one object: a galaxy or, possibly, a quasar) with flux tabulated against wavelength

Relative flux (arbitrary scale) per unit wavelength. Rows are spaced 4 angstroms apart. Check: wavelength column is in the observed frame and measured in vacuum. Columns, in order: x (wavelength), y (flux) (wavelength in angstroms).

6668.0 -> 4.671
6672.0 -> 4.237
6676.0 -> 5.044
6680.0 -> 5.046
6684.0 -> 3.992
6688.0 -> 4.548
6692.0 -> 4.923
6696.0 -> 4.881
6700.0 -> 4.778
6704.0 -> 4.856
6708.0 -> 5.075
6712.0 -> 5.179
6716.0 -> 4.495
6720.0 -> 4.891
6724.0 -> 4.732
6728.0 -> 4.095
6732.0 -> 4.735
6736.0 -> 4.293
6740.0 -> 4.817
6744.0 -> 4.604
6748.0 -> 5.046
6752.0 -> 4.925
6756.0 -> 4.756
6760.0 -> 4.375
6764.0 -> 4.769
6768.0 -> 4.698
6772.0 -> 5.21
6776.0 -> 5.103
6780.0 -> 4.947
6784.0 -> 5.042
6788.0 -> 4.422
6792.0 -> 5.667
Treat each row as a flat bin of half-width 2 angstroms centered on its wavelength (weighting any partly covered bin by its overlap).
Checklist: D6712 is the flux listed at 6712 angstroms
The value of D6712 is 5.179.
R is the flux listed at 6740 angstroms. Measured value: 4.817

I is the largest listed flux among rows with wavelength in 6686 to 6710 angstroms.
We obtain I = 5.075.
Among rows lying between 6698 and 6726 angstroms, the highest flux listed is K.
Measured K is 5.179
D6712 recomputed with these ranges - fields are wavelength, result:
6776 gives 5.103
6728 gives 4.095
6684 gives 3.992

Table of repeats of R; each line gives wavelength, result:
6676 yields 5.044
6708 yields 5.075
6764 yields 4.769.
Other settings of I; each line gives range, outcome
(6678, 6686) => 5.046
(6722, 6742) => 4.817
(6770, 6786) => 5.21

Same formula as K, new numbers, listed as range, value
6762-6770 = 4.769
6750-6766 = 4.925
